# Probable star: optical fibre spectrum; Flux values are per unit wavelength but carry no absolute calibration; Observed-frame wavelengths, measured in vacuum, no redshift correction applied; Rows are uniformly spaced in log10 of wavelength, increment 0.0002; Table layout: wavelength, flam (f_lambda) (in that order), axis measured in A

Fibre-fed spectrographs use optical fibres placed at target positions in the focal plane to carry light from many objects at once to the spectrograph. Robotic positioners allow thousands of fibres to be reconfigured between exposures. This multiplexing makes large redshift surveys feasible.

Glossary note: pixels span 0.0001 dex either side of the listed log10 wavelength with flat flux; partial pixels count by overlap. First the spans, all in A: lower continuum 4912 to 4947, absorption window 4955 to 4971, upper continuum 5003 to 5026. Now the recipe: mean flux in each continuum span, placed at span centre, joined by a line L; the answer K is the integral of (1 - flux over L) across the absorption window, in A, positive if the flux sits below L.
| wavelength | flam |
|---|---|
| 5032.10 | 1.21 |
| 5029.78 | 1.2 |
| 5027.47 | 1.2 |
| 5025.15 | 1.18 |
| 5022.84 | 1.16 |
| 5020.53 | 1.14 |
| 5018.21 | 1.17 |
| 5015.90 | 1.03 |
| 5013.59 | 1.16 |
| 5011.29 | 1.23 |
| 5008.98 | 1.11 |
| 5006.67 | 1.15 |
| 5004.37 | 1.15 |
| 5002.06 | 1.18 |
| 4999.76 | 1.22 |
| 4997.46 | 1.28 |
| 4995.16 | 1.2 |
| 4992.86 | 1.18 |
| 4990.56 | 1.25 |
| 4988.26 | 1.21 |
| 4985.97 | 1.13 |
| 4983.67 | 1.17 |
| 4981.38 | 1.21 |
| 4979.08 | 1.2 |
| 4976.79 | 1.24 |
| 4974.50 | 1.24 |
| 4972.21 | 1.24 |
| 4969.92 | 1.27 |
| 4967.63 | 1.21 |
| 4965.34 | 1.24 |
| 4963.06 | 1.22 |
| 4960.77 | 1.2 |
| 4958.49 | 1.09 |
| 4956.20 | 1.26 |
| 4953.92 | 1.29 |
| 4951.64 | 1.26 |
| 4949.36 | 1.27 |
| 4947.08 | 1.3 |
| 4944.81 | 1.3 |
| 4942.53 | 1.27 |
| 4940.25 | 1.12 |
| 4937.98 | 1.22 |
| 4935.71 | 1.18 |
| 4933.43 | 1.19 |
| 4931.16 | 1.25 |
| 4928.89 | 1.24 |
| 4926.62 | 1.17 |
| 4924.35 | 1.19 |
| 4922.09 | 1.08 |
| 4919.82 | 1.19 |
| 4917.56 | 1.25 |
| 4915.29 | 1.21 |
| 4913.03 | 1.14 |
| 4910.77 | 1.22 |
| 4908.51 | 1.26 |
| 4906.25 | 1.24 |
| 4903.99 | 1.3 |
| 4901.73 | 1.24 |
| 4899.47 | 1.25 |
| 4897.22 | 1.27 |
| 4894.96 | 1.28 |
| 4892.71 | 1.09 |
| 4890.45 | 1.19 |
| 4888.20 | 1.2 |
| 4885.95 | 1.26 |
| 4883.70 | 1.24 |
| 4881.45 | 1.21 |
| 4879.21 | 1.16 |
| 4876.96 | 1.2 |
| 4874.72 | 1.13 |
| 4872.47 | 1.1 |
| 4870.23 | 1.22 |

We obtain -0.4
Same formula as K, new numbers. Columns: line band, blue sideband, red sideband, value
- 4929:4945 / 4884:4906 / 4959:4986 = 0.1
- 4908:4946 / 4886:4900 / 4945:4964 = 0.8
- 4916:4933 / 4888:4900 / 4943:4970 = 0.4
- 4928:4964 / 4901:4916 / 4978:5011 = -0.5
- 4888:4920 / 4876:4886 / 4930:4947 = -0.2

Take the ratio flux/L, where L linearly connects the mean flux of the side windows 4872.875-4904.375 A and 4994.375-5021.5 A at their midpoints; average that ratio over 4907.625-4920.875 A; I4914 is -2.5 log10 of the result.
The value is -0.01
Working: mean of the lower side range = 1.21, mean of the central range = 1.21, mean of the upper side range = 1.17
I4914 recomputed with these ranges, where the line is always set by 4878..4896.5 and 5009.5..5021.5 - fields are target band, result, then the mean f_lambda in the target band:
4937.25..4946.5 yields -0.05 mag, 1.23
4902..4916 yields -0.03 mag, 1.23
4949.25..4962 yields -0.05 mag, 1.22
